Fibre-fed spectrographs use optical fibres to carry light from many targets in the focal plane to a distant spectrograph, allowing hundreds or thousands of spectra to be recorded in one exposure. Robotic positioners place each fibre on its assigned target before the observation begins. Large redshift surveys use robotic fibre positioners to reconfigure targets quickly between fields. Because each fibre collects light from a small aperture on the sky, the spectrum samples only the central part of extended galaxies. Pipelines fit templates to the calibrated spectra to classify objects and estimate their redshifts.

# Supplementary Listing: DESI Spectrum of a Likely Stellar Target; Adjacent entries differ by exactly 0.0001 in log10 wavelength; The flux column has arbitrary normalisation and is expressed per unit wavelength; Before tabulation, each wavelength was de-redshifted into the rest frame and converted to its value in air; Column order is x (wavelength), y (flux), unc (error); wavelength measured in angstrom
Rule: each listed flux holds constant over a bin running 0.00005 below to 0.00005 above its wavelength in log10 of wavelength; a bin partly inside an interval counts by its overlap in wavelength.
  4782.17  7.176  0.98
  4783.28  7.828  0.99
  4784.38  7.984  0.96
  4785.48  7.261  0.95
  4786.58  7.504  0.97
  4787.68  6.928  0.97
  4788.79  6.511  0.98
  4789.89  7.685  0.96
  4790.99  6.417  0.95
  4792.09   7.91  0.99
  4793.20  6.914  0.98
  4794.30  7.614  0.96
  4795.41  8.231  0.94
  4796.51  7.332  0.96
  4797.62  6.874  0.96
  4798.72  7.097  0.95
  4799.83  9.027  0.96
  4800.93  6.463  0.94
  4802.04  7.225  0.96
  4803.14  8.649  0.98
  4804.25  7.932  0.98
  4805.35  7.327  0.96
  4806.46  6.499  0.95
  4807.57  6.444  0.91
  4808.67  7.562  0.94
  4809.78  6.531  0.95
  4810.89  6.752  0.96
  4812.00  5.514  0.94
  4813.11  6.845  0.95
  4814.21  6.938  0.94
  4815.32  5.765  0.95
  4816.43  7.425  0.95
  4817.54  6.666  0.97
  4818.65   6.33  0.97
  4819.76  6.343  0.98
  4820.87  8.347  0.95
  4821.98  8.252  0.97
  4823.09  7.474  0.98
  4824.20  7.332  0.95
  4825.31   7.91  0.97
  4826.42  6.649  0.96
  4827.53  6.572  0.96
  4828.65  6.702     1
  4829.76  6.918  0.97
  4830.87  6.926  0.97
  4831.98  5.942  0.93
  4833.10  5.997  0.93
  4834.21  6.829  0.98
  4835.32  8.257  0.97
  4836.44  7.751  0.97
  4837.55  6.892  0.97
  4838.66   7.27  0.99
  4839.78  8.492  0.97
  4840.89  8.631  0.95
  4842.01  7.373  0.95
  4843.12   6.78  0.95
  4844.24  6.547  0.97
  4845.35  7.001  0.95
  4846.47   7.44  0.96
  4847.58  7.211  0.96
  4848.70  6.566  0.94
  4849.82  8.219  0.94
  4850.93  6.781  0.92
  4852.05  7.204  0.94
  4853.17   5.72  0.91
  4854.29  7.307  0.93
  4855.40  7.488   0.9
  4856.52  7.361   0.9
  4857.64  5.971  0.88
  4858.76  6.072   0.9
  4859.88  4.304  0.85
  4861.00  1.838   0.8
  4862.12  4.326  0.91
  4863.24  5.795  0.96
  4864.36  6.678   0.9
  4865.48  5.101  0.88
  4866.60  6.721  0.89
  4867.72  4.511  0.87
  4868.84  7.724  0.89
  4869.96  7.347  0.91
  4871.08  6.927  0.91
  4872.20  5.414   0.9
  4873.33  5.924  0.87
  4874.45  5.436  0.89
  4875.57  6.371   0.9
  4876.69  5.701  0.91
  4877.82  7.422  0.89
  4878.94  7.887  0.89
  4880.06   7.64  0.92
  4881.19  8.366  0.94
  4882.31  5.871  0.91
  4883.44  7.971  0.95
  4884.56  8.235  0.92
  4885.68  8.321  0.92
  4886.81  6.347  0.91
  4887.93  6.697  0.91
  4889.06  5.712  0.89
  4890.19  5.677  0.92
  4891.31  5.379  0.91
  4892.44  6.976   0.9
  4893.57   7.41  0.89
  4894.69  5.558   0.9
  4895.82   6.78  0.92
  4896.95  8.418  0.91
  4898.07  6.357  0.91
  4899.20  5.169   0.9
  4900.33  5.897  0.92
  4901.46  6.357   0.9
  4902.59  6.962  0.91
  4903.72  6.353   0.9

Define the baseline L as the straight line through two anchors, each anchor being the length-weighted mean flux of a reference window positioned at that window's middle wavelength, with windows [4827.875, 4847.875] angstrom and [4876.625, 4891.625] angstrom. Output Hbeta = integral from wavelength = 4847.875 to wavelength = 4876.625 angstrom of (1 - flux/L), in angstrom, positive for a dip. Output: 3.9 angstrom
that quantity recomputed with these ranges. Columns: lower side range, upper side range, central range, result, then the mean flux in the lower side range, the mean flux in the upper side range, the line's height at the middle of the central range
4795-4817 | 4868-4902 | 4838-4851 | -0.9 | 7.12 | 6.69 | 6.91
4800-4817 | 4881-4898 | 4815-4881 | 2.0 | 6.97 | 6.87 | 6.92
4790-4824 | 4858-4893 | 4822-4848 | -1.5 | 7.17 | 6.28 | 6.8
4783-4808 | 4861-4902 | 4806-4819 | 1.1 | 7.38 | 6.45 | 7.19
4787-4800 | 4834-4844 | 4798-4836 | 2.1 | 7.33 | 7.58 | 7.46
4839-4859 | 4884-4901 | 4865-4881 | 0.8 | 7.14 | 6.59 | 6.84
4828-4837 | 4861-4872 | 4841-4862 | -0.5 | 6.91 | 5.89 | 6.34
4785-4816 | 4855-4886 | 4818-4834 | -0.3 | 7.14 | 6.36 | 6.85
